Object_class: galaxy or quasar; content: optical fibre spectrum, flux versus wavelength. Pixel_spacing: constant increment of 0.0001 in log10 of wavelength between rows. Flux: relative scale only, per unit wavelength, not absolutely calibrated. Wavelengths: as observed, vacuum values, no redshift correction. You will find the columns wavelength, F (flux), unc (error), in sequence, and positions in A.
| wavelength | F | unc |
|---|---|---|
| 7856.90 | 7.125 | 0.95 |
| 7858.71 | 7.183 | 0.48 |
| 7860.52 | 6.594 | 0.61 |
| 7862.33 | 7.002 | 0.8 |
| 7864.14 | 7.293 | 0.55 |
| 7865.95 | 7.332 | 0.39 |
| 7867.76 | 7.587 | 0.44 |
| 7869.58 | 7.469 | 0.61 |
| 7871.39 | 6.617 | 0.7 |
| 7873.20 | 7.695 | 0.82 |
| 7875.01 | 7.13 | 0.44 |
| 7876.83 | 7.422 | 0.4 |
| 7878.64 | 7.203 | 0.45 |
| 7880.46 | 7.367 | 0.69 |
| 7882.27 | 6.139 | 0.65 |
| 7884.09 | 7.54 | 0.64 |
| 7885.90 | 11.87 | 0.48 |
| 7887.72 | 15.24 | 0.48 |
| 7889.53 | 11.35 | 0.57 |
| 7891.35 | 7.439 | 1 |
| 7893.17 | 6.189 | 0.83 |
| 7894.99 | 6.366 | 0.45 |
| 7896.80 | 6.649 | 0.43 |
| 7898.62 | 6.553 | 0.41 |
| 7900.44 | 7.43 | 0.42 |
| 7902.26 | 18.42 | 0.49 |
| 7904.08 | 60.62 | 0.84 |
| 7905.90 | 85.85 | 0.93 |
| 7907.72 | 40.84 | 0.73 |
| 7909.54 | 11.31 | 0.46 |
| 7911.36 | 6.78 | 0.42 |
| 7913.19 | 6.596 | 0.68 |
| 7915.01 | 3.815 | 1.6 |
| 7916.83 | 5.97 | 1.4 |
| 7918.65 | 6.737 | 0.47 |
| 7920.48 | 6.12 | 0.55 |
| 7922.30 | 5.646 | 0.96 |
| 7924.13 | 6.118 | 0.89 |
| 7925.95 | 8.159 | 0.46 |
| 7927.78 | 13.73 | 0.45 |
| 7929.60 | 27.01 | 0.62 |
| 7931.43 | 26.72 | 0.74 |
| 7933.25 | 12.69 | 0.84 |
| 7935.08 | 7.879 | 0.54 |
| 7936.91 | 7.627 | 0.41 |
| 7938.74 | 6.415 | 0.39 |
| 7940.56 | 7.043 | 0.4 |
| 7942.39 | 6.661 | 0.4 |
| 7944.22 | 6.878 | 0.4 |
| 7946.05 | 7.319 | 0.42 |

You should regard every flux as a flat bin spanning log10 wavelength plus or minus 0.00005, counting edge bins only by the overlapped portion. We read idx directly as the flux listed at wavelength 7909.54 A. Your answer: 11.31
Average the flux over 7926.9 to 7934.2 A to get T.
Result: 20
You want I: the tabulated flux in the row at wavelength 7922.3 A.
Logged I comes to 5.646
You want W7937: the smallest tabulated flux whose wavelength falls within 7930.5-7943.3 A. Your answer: 6.415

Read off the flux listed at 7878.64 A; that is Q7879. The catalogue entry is 7.203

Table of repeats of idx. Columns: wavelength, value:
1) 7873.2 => 7.695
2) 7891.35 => 7.439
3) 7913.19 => 6.596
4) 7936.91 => 7.627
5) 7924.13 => 6.118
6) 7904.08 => 60.62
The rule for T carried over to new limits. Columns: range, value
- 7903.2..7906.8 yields 73.3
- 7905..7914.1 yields 30.2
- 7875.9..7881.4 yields 7.32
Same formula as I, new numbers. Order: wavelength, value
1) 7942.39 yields 6.661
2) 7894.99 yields 6.366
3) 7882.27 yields 6.139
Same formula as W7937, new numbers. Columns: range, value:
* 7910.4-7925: 3.815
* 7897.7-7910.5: 6.553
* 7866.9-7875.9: 6.617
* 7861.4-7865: 7.002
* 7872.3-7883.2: 6.139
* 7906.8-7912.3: 6.78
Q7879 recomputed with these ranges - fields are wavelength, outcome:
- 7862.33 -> 7.002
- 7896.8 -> 6.649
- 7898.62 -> 6.553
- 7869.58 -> 7.469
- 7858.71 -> 7.183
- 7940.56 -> 7.043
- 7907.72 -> 40.84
